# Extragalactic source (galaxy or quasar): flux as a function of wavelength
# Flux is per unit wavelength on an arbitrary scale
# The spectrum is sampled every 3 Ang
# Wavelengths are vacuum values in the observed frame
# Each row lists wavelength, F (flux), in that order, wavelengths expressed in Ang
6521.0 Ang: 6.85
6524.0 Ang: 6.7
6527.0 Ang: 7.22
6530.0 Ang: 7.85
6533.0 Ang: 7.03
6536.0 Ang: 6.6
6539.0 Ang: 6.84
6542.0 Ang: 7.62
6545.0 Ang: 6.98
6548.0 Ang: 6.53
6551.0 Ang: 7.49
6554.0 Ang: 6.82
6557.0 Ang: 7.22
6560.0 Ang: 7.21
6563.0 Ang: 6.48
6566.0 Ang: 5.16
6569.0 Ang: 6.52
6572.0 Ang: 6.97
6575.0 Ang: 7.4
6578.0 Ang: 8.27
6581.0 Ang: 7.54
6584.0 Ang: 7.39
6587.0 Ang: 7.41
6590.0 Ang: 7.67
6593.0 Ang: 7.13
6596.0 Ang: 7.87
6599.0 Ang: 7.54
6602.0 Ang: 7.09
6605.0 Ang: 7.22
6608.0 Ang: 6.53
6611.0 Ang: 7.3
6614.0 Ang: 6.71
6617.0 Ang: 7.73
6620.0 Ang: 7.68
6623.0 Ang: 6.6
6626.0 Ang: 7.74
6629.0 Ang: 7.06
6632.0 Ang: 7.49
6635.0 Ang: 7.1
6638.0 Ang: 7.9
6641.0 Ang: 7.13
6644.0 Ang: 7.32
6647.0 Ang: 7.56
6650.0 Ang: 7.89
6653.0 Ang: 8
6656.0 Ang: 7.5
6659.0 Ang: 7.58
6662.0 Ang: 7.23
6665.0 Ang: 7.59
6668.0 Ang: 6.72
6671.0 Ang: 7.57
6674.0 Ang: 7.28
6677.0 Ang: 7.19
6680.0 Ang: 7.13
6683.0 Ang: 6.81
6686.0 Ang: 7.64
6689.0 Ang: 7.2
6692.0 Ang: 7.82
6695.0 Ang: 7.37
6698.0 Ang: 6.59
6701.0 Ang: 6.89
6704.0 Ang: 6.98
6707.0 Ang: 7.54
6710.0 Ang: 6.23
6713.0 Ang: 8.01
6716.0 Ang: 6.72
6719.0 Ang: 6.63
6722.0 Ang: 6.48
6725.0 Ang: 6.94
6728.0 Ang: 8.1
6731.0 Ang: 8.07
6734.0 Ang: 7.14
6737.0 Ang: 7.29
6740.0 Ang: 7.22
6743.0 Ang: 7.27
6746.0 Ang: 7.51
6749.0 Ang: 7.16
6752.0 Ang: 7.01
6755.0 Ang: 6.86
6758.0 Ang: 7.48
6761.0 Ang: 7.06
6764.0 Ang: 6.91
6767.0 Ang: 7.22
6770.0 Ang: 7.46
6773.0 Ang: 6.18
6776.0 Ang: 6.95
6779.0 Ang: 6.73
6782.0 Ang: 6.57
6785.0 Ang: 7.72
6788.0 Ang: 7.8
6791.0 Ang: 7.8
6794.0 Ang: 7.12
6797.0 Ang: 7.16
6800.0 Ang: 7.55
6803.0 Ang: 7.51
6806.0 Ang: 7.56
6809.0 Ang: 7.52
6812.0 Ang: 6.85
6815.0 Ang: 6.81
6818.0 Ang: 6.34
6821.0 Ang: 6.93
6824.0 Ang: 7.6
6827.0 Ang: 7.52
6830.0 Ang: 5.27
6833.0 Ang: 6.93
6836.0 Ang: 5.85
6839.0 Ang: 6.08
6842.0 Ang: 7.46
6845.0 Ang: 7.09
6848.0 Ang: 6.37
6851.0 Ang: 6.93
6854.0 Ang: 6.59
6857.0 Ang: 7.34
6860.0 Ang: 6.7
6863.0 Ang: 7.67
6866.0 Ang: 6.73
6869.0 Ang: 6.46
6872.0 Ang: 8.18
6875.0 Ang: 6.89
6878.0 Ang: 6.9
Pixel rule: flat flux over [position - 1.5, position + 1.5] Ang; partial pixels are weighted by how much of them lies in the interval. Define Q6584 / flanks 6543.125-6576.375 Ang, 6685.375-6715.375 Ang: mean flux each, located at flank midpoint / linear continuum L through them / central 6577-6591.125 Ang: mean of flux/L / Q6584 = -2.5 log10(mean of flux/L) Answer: -0.114 mag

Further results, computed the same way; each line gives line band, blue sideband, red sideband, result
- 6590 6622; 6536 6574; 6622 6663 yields -0.02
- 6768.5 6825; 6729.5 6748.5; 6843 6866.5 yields 0.00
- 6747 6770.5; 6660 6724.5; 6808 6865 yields -0.02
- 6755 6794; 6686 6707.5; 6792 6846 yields -0.01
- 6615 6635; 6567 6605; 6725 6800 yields 0.00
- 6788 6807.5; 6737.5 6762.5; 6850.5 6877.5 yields -0.05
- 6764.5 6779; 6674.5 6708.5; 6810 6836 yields 0.00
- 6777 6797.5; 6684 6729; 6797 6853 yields -0.04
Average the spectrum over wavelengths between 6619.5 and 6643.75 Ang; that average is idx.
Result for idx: 7.32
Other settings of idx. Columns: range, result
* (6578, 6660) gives 7.41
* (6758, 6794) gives 7.14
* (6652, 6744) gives 7.25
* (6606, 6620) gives 7.14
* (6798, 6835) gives 7.02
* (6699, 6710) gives 6.99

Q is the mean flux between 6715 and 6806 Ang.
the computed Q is 7.2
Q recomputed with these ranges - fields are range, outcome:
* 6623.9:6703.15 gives 7.35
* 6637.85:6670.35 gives 7.48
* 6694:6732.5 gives 7.12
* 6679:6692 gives 7.27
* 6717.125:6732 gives 7.2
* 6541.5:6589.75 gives 7.07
